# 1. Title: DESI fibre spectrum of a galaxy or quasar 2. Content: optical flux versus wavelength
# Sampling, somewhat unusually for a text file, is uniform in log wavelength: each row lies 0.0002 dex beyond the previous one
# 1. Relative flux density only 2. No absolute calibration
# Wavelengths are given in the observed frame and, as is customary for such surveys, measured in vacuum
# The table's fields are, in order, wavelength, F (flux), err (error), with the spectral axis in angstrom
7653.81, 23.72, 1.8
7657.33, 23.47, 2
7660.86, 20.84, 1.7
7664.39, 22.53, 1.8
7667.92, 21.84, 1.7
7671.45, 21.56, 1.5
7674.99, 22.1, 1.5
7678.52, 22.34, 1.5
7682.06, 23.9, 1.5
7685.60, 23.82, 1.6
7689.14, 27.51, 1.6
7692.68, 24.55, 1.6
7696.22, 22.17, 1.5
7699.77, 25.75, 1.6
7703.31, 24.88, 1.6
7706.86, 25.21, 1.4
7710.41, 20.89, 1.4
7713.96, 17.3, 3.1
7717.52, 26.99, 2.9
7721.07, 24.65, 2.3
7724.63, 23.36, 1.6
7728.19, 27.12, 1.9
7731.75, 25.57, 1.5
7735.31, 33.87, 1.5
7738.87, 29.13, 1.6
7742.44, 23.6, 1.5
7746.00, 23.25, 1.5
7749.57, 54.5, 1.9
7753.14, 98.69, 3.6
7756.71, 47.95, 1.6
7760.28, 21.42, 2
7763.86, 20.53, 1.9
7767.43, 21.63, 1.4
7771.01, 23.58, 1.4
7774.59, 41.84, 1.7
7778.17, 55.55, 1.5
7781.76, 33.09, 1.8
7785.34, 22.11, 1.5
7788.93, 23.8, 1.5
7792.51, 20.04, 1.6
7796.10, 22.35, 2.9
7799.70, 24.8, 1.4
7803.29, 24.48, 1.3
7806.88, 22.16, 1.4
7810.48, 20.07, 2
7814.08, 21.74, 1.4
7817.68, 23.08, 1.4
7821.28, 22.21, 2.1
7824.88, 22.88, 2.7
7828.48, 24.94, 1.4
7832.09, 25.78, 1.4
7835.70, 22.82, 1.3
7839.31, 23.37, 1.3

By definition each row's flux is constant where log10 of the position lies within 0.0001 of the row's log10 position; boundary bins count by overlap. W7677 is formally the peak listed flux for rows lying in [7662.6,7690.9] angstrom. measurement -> 27.51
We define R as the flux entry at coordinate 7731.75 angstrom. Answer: 25.57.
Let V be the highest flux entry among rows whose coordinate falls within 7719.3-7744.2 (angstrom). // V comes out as 33.87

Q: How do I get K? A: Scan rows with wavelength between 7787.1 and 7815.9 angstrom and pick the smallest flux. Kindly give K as 20.04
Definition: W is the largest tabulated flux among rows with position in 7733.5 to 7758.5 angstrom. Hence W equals 98.69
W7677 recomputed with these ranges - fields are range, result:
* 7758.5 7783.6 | 55.55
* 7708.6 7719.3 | 26.99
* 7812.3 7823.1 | 23.08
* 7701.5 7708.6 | 25.21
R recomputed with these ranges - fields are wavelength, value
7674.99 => 22.1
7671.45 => 21.56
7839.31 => 23.37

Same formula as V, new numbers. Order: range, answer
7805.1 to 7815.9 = 22.16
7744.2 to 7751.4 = 54.5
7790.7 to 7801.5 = 24.8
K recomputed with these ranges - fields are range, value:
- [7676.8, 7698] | 22.17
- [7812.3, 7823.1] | 21.74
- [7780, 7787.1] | 22.11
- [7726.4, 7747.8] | 23.25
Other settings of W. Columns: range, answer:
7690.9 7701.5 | 25.75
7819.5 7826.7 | 22.88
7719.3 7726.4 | 24.65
